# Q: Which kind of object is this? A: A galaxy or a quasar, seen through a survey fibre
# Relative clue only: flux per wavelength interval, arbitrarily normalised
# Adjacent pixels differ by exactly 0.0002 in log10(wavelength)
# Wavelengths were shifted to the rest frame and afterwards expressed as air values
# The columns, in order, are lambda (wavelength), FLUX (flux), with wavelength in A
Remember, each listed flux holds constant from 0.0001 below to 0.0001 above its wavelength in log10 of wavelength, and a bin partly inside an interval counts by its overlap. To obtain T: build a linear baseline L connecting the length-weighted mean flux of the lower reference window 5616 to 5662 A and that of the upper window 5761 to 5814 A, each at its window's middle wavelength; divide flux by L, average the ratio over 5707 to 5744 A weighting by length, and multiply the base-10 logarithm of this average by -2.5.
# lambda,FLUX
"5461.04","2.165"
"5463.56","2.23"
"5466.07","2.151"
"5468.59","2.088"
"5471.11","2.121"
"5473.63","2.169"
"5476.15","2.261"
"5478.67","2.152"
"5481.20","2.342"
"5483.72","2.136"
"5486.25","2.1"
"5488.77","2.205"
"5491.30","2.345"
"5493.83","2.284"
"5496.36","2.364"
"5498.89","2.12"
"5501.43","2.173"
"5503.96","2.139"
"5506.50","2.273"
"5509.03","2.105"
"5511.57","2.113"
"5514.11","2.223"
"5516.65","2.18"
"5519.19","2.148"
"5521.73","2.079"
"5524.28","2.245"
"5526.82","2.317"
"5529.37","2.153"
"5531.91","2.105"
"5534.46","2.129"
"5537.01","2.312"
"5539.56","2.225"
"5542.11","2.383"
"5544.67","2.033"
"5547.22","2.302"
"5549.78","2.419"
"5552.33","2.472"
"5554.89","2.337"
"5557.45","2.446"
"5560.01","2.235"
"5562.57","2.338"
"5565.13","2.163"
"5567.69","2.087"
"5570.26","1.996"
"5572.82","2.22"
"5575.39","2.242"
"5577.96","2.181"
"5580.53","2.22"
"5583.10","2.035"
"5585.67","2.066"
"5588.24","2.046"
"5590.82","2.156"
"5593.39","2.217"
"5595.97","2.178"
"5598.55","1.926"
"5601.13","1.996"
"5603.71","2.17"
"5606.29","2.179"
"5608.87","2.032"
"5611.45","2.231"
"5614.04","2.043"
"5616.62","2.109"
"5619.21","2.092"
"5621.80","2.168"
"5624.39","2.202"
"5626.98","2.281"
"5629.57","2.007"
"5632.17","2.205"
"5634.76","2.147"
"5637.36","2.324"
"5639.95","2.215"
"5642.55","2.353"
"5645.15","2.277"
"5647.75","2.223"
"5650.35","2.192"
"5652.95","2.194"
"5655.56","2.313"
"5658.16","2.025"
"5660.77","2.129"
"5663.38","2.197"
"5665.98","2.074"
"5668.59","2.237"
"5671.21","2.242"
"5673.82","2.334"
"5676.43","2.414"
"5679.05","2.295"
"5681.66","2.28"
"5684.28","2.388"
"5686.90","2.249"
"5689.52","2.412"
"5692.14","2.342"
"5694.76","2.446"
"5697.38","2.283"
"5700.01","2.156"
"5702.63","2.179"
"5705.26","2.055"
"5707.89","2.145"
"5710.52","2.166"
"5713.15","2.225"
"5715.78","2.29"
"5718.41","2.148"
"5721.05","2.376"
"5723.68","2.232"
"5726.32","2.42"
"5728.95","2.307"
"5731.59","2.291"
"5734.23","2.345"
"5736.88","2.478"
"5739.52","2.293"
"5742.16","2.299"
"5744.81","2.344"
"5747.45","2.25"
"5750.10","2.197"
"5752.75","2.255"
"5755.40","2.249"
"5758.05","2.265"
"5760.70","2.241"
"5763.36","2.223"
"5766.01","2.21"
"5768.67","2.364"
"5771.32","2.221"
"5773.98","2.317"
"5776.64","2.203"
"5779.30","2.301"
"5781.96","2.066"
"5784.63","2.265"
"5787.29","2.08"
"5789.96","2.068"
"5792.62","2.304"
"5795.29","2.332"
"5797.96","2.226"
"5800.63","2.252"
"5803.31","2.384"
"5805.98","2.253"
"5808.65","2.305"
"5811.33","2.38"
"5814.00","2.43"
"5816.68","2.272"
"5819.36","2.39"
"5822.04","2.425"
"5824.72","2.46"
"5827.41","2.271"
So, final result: -0.03 mag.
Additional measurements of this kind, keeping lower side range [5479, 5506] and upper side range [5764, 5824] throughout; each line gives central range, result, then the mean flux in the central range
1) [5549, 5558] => -0.087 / 2.42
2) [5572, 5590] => 0.047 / 2.14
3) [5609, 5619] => 0.065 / 2.11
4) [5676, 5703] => -0.027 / 2.31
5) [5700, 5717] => 0.042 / 2.17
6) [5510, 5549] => 0.014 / 2.2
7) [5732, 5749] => -0.030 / 2.33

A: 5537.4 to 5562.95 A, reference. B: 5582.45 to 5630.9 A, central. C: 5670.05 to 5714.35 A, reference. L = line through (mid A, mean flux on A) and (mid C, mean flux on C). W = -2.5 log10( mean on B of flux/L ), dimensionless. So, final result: 0.092 mag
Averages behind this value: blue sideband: 2.32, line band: 2.11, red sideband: 2.27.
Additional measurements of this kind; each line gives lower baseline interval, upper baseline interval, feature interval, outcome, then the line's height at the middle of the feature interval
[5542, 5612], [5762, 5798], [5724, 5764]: -0.037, 2.22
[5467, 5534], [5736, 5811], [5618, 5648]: 0.008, 2.22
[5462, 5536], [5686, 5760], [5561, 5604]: 0.045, 2.22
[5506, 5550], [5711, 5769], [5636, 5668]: 0.019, 2.25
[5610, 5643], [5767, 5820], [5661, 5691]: -0.036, 2.2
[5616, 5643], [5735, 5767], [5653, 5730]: -0.009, 2.23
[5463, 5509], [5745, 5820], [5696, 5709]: 0.039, 2.24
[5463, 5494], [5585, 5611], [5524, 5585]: -0.047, 2.14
